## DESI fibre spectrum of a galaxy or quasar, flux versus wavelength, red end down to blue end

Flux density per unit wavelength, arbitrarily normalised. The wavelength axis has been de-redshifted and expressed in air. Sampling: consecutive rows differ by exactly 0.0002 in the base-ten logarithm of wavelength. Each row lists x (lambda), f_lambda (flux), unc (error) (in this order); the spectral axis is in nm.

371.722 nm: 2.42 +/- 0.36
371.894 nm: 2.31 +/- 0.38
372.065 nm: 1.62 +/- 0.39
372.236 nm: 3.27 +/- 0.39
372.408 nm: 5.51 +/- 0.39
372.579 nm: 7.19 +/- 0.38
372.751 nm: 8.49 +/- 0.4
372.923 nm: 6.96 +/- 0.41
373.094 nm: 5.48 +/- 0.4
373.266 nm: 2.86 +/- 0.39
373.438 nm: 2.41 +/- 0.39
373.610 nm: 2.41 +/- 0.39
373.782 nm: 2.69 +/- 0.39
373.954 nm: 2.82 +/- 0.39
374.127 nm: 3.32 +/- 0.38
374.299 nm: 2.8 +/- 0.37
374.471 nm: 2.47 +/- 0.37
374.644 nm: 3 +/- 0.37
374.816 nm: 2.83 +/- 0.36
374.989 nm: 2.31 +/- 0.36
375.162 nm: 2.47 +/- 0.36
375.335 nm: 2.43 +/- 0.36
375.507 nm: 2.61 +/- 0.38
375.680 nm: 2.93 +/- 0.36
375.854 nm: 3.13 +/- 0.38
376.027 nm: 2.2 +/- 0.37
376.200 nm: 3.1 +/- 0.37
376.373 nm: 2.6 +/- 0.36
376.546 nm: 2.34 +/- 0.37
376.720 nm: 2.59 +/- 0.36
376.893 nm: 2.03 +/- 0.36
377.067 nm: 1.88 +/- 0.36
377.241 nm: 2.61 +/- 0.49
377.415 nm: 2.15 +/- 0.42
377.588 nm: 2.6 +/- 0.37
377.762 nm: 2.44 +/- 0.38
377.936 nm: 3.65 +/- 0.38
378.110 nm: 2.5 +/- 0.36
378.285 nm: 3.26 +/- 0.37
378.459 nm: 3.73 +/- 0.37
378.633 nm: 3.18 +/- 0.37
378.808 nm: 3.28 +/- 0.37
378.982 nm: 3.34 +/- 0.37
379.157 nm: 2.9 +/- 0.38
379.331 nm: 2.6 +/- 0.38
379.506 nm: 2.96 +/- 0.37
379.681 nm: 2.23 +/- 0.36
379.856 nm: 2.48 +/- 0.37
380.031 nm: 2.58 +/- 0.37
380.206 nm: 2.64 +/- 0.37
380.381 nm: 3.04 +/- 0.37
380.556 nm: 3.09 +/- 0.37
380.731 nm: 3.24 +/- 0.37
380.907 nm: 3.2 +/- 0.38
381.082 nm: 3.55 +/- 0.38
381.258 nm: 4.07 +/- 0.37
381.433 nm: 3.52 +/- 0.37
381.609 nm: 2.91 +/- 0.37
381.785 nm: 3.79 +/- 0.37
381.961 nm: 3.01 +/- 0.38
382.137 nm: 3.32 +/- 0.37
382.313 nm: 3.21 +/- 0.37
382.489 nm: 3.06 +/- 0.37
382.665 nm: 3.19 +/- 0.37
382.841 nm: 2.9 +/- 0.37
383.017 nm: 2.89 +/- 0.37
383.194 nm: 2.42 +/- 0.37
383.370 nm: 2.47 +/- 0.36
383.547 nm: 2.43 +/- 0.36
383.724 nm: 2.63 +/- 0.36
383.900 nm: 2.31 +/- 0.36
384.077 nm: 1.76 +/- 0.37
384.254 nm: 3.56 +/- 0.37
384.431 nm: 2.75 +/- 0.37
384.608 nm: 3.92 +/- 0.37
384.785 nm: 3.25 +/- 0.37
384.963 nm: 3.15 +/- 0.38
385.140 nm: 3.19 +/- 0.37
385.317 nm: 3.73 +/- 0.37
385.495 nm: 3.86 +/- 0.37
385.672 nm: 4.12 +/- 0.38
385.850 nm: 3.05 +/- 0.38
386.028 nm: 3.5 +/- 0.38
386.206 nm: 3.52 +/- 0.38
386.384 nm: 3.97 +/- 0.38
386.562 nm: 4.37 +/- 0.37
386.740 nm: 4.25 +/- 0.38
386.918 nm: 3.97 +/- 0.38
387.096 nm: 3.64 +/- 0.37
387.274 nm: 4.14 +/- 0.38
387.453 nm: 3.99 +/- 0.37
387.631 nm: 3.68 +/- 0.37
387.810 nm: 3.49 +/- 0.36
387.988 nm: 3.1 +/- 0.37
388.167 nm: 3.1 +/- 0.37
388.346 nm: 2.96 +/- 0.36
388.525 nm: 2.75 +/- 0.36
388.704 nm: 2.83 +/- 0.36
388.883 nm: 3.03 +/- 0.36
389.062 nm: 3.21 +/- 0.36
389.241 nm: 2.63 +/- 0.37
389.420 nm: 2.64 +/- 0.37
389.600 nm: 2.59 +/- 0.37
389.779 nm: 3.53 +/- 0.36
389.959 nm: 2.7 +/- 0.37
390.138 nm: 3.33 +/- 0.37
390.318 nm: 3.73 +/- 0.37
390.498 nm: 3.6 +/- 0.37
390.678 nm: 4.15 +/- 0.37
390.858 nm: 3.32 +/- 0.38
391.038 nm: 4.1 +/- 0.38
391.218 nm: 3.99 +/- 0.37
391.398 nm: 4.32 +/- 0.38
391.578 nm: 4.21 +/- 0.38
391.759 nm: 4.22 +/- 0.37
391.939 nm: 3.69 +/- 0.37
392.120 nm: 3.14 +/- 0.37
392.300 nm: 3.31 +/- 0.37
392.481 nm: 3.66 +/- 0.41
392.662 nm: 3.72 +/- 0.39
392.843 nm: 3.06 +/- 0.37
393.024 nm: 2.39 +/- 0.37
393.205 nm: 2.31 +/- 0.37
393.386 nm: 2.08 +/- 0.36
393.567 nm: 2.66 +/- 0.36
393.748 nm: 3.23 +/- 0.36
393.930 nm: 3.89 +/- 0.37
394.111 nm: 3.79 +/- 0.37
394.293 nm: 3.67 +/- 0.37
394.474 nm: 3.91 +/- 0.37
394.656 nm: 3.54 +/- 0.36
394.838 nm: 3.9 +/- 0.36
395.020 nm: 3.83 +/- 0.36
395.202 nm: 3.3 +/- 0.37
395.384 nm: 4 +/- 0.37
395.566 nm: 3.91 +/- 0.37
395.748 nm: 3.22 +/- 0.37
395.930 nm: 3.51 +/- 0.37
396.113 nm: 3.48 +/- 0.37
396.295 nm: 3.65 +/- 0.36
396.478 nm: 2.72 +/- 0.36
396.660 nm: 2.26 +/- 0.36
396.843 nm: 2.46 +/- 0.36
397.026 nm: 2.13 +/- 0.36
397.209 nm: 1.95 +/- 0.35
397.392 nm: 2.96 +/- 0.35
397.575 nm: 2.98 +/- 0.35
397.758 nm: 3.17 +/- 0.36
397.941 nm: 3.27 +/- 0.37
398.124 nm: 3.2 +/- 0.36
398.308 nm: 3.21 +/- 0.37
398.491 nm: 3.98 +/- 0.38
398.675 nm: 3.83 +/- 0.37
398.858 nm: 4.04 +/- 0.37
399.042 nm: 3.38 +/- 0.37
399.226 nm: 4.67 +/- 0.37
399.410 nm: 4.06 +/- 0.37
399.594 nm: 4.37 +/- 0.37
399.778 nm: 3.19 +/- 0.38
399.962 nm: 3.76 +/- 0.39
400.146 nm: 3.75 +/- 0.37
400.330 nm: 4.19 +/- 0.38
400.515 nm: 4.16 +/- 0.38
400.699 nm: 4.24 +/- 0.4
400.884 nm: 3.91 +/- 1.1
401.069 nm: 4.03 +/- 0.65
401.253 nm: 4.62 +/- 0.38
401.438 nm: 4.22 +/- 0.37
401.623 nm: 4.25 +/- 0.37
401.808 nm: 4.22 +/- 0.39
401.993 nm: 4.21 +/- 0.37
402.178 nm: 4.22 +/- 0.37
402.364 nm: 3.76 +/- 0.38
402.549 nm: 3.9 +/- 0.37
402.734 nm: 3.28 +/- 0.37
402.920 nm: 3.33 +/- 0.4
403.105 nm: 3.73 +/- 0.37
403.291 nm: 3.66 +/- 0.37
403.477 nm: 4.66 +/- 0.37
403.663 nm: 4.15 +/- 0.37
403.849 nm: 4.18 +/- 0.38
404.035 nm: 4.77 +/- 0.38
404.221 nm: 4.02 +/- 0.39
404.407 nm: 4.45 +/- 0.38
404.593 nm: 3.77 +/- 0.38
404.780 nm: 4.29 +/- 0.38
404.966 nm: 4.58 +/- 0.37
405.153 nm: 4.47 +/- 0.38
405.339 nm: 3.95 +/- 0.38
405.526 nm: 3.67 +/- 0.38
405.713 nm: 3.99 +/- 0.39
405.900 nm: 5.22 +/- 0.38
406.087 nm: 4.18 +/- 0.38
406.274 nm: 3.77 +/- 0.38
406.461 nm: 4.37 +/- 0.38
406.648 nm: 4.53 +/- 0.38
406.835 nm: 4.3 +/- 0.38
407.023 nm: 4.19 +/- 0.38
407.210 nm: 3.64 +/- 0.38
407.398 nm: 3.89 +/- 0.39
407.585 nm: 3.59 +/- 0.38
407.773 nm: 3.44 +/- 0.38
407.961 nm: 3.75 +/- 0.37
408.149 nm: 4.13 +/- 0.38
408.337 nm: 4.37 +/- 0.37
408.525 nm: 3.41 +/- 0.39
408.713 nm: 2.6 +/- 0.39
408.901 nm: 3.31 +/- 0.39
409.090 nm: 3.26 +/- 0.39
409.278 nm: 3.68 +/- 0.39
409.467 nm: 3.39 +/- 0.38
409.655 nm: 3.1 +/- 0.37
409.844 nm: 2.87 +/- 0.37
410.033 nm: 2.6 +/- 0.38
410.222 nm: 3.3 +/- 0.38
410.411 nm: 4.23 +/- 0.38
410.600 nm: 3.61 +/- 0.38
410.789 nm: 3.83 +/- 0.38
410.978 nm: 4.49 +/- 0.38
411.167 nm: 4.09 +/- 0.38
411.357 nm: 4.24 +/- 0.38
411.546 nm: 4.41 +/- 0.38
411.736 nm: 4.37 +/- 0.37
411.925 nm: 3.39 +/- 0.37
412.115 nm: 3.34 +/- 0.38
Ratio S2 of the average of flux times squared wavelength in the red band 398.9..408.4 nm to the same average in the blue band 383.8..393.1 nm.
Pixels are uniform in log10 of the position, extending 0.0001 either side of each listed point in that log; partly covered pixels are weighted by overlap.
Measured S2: 1.28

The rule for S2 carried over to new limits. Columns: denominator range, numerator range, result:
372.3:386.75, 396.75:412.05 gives 1.36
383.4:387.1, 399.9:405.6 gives 1.33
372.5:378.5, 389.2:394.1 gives 1.15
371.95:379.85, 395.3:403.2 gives 1.30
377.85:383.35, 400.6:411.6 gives 1.45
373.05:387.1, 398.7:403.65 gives 1.47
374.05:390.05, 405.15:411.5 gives 1.43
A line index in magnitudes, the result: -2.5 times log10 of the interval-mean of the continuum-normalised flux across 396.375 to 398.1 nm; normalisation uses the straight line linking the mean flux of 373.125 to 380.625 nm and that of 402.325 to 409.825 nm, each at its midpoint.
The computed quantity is 0.31 mag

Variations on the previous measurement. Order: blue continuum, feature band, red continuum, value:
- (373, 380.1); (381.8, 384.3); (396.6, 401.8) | 0.08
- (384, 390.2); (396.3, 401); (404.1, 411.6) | 0.06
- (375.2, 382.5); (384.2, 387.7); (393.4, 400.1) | -0.19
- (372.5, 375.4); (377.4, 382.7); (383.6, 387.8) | 0.17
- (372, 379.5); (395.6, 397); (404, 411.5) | 0.19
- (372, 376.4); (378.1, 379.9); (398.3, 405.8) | 0.20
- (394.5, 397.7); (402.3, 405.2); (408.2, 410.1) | -0.24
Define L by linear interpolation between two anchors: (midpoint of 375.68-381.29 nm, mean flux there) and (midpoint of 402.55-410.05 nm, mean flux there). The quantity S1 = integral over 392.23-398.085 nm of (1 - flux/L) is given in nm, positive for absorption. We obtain 0.46 nm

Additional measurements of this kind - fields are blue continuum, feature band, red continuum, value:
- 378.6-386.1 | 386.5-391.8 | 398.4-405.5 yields -0.15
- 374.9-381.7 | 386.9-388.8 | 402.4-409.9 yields -0.12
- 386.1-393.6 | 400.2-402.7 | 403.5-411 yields -0.27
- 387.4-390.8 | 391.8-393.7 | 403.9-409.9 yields 0.18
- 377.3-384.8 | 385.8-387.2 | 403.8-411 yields -0.29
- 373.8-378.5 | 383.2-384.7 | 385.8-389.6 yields 0.22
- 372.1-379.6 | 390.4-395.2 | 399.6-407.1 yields 0.30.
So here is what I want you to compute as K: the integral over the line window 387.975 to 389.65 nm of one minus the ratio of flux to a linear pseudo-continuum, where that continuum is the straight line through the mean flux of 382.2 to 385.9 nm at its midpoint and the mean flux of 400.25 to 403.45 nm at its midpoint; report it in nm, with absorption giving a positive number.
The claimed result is 0.21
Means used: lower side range 3.04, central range 2.88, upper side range 4.01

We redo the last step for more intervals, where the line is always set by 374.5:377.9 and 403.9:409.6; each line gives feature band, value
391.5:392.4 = -0.12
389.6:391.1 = -0.13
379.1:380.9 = -0.04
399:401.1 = -0.19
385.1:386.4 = -0.27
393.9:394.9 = -0.11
